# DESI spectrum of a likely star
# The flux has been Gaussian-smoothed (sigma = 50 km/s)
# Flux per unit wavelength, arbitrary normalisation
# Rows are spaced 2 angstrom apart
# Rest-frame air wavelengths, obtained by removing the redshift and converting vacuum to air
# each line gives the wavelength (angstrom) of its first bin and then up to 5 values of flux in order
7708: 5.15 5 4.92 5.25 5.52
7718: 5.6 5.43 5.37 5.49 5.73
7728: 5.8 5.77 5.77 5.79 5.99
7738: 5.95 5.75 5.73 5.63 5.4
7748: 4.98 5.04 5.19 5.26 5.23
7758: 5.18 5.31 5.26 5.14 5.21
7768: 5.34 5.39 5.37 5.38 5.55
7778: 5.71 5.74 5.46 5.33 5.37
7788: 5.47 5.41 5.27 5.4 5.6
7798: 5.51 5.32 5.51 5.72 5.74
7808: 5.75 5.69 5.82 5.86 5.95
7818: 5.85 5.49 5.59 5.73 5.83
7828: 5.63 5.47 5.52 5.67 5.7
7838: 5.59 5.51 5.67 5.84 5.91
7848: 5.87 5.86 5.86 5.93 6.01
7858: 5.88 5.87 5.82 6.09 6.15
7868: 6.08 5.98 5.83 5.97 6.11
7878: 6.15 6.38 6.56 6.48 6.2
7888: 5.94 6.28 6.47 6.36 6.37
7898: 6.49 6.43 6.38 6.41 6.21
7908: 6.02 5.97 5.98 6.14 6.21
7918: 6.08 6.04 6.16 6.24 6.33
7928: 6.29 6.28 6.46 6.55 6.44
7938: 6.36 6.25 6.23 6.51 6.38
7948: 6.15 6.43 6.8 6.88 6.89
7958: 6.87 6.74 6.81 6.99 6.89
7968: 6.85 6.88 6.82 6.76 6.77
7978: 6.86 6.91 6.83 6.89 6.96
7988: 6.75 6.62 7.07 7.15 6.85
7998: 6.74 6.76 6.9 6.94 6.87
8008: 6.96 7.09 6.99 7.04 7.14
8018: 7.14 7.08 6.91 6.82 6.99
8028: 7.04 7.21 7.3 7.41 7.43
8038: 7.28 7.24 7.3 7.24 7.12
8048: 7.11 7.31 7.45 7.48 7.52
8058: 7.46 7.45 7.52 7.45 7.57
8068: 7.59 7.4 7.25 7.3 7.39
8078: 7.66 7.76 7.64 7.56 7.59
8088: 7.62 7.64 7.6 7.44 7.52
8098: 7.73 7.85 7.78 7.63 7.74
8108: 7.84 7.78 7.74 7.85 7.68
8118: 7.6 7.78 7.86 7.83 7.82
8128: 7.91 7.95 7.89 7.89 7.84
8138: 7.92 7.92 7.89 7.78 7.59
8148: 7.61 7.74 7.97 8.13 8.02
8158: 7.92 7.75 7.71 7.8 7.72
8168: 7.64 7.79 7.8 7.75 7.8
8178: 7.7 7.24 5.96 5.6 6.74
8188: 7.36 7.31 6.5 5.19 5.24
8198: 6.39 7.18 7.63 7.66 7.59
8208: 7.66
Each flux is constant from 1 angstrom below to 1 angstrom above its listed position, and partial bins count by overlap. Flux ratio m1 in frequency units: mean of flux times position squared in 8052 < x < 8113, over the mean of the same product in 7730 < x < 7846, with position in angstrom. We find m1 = 1.47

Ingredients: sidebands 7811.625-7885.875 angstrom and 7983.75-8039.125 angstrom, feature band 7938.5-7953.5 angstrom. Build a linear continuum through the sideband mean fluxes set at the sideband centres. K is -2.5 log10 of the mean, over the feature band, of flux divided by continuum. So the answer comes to 0.03 mag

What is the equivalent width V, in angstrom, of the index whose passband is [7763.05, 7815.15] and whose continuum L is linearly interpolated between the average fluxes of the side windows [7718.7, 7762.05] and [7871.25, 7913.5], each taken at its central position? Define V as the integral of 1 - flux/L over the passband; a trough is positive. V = 2.17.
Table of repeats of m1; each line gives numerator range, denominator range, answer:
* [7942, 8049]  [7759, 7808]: 1.34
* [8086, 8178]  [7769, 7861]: 1.49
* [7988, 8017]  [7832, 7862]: 1.25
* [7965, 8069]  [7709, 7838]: 1.37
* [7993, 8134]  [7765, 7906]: 1.35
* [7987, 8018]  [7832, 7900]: 1.19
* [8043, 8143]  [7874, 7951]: 1.27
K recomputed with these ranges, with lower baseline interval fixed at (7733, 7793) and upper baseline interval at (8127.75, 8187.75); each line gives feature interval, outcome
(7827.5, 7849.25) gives 0.033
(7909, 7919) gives 0.034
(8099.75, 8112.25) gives -0.061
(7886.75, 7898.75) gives -0.028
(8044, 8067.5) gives -0.051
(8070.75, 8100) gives -0.049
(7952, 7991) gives -0.041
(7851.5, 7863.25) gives 0.010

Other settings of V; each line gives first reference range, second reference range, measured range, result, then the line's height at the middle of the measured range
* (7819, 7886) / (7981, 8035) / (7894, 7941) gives 0.5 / 6.34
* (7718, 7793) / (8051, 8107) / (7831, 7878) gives 1.9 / 6.11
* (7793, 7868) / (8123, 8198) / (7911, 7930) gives 0.1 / 6.21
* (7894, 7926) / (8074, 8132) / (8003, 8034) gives 0.0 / 7.05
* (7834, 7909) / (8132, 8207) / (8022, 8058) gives -2.3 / 6.82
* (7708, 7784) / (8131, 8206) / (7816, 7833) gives 0.4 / 5.81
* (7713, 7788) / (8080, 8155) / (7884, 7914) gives 0.7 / 6.4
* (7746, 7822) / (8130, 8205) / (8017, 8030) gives -0.7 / 6.67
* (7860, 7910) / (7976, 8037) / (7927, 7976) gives 0.2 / 6.63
